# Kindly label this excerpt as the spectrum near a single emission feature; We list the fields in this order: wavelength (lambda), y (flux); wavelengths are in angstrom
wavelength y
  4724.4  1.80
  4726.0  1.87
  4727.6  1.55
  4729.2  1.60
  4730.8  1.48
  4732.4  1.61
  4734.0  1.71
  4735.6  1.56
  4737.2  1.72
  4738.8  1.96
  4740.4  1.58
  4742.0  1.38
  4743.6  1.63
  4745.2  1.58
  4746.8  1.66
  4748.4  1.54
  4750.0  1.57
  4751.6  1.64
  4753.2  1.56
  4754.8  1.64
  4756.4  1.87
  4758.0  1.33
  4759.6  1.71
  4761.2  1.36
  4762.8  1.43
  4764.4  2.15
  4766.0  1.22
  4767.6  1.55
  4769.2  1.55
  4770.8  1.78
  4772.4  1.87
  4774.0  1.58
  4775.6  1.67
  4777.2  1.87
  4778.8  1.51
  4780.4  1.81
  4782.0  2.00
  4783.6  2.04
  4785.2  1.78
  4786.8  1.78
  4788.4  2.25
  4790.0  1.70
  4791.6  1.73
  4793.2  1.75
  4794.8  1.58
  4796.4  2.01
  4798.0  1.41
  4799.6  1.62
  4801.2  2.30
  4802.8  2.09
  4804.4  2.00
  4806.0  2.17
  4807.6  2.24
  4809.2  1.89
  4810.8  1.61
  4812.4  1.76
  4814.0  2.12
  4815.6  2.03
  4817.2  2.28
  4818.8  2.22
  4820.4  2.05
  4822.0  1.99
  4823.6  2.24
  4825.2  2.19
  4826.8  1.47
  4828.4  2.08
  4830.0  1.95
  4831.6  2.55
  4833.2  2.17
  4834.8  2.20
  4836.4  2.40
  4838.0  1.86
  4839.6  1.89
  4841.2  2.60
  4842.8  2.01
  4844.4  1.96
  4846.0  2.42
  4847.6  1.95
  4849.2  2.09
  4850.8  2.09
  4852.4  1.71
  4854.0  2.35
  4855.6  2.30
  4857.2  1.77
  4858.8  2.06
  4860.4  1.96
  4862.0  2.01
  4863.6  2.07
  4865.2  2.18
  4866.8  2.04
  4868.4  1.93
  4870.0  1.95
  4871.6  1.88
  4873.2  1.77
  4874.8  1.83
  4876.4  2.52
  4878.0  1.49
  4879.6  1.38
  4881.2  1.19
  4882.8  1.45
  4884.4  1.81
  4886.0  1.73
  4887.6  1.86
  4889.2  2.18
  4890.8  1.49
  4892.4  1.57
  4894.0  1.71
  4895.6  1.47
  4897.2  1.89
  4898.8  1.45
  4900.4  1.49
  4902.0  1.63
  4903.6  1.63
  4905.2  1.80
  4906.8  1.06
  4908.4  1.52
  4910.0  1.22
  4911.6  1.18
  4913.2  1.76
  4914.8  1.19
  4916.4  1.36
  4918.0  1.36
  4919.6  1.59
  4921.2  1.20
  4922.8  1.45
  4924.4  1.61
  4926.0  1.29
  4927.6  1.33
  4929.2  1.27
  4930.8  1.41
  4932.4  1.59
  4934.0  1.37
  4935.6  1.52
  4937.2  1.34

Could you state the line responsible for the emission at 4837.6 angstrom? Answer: C III] 1909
